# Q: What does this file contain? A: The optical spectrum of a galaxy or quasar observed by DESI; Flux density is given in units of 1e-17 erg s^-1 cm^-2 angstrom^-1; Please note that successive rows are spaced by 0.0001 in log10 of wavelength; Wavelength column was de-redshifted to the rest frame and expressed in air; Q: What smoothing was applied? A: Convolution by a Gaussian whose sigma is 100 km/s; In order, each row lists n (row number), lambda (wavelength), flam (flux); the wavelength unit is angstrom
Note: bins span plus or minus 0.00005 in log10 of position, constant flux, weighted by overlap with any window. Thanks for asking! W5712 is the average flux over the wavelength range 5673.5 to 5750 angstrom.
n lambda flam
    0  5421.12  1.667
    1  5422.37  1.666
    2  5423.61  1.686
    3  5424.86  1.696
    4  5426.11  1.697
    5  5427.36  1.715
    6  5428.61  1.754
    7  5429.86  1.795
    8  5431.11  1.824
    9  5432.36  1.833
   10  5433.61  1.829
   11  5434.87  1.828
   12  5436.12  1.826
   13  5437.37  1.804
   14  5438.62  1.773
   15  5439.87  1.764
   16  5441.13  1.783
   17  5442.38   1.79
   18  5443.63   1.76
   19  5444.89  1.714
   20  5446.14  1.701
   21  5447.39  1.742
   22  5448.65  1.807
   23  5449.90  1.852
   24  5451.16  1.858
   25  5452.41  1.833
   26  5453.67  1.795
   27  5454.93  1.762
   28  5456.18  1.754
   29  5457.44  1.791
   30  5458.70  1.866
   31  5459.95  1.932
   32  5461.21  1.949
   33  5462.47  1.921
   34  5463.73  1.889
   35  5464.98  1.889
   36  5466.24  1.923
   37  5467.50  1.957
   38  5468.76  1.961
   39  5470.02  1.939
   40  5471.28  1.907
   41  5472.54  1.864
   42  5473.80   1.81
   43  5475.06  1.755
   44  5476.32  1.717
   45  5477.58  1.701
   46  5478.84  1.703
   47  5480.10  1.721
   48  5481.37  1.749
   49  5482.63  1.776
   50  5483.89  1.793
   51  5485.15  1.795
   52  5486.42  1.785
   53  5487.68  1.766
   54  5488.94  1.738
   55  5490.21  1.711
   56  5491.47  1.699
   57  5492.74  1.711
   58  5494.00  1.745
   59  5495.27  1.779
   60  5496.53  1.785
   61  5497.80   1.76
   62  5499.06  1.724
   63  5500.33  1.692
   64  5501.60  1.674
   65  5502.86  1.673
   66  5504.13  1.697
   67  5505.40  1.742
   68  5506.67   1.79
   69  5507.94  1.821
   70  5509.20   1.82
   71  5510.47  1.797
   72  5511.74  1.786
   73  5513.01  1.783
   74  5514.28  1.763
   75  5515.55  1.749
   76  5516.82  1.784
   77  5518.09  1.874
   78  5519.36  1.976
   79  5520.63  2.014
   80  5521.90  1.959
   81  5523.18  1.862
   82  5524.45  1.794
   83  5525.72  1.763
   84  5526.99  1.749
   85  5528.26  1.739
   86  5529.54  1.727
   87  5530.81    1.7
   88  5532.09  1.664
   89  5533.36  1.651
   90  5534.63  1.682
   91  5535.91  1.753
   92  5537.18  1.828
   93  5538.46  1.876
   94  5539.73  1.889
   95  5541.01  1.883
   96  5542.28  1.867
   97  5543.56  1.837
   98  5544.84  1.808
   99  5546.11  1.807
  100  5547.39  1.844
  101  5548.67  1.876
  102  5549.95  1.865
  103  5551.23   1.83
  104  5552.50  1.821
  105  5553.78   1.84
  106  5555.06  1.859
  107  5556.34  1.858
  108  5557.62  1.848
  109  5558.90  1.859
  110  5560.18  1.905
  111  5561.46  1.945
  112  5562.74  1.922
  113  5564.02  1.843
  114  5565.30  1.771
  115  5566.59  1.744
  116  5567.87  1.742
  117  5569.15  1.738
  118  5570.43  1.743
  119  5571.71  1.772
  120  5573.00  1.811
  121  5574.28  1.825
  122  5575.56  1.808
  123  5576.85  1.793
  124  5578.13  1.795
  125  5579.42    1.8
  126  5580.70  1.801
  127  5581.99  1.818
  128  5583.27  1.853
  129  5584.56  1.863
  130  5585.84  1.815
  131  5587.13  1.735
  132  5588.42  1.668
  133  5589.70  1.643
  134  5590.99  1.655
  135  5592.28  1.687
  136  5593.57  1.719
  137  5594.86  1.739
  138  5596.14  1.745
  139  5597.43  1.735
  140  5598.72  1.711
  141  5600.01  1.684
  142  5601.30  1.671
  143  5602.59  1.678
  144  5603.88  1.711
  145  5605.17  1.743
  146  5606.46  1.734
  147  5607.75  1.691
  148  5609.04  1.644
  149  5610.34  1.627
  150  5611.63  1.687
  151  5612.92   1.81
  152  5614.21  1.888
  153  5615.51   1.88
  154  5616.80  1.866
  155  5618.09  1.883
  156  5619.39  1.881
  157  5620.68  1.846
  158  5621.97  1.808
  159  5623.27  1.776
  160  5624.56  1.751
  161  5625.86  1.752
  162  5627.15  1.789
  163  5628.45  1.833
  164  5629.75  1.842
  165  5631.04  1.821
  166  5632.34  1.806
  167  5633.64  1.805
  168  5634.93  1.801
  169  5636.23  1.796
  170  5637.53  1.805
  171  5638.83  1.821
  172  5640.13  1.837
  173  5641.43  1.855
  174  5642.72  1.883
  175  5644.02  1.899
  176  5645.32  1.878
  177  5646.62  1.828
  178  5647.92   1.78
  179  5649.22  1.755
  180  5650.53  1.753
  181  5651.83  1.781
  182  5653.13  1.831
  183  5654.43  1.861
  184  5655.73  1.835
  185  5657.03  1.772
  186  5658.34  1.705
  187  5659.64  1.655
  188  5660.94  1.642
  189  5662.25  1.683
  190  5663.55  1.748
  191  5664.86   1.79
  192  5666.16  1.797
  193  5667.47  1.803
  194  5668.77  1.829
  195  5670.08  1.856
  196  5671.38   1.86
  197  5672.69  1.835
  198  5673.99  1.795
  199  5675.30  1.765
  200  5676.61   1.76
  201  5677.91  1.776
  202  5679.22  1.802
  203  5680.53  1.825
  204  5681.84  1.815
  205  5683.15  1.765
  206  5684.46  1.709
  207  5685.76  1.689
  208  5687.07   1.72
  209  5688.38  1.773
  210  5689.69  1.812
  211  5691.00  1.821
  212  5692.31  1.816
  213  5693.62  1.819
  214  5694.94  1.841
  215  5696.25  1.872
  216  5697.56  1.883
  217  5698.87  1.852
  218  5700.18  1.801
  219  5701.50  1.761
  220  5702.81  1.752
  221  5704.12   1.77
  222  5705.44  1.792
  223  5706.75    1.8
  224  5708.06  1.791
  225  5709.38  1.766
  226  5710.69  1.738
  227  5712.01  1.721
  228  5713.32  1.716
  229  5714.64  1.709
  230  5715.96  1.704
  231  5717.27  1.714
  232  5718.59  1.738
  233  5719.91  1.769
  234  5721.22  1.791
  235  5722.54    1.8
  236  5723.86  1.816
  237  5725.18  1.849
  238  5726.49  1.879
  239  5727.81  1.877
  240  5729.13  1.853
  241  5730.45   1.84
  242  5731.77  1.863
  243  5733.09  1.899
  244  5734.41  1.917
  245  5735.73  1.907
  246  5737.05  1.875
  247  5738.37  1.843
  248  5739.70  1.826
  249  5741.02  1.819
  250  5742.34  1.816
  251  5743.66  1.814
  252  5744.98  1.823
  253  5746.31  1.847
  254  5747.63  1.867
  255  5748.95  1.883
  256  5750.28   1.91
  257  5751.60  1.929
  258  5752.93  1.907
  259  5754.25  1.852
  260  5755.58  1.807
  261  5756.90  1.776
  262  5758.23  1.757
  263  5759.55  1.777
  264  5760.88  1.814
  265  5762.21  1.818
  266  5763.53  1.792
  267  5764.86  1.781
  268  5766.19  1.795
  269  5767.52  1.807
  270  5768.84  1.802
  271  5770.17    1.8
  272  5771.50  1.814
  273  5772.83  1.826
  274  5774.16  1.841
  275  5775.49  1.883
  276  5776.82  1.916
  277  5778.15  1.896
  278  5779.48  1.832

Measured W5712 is 1.8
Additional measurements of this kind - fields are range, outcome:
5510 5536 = 1.79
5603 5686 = 1.79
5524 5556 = 1.8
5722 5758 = 1.85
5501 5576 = 1.81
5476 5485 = 1.74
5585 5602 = 1.71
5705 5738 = 1.81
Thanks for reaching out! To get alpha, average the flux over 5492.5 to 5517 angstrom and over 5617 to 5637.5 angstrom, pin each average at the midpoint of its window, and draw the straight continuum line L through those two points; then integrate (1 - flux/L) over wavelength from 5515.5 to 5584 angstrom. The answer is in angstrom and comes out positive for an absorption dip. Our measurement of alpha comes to -1.6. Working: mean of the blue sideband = 1.75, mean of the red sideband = 1.81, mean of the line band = 1.82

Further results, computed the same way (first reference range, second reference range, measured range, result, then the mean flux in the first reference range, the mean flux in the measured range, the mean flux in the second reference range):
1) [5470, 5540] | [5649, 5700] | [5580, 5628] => 0.69 angstrom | 1.77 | 1.76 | 1.79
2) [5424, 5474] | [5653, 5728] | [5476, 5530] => 1.21 angstrom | 1.82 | 1.77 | 1.78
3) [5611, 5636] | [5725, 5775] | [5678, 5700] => 0.34 angstrom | 1.82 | 1.8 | 1.84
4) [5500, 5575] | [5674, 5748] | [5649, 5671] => 0.39 angstrom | 1.81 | 1.77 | 1.8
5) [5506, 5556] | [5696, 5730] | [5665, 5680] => -0.10 angstrom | 1.81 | 1.81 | 1.79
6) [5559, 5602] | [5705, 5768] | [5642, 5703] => 0.18 angstrom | 1.77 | 1.79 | 1.82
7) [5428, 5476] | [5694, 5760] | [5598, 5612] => 1.03 angstrom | 1.83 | 1.69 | 1.82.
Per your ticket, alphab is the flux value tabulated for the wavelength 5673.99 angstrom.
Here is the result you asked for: 1.795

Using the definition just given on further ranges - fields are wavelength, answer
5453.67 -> 1.795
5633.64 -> 1.805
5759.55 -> 1.777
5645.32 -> 1.878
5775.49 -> 1.883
